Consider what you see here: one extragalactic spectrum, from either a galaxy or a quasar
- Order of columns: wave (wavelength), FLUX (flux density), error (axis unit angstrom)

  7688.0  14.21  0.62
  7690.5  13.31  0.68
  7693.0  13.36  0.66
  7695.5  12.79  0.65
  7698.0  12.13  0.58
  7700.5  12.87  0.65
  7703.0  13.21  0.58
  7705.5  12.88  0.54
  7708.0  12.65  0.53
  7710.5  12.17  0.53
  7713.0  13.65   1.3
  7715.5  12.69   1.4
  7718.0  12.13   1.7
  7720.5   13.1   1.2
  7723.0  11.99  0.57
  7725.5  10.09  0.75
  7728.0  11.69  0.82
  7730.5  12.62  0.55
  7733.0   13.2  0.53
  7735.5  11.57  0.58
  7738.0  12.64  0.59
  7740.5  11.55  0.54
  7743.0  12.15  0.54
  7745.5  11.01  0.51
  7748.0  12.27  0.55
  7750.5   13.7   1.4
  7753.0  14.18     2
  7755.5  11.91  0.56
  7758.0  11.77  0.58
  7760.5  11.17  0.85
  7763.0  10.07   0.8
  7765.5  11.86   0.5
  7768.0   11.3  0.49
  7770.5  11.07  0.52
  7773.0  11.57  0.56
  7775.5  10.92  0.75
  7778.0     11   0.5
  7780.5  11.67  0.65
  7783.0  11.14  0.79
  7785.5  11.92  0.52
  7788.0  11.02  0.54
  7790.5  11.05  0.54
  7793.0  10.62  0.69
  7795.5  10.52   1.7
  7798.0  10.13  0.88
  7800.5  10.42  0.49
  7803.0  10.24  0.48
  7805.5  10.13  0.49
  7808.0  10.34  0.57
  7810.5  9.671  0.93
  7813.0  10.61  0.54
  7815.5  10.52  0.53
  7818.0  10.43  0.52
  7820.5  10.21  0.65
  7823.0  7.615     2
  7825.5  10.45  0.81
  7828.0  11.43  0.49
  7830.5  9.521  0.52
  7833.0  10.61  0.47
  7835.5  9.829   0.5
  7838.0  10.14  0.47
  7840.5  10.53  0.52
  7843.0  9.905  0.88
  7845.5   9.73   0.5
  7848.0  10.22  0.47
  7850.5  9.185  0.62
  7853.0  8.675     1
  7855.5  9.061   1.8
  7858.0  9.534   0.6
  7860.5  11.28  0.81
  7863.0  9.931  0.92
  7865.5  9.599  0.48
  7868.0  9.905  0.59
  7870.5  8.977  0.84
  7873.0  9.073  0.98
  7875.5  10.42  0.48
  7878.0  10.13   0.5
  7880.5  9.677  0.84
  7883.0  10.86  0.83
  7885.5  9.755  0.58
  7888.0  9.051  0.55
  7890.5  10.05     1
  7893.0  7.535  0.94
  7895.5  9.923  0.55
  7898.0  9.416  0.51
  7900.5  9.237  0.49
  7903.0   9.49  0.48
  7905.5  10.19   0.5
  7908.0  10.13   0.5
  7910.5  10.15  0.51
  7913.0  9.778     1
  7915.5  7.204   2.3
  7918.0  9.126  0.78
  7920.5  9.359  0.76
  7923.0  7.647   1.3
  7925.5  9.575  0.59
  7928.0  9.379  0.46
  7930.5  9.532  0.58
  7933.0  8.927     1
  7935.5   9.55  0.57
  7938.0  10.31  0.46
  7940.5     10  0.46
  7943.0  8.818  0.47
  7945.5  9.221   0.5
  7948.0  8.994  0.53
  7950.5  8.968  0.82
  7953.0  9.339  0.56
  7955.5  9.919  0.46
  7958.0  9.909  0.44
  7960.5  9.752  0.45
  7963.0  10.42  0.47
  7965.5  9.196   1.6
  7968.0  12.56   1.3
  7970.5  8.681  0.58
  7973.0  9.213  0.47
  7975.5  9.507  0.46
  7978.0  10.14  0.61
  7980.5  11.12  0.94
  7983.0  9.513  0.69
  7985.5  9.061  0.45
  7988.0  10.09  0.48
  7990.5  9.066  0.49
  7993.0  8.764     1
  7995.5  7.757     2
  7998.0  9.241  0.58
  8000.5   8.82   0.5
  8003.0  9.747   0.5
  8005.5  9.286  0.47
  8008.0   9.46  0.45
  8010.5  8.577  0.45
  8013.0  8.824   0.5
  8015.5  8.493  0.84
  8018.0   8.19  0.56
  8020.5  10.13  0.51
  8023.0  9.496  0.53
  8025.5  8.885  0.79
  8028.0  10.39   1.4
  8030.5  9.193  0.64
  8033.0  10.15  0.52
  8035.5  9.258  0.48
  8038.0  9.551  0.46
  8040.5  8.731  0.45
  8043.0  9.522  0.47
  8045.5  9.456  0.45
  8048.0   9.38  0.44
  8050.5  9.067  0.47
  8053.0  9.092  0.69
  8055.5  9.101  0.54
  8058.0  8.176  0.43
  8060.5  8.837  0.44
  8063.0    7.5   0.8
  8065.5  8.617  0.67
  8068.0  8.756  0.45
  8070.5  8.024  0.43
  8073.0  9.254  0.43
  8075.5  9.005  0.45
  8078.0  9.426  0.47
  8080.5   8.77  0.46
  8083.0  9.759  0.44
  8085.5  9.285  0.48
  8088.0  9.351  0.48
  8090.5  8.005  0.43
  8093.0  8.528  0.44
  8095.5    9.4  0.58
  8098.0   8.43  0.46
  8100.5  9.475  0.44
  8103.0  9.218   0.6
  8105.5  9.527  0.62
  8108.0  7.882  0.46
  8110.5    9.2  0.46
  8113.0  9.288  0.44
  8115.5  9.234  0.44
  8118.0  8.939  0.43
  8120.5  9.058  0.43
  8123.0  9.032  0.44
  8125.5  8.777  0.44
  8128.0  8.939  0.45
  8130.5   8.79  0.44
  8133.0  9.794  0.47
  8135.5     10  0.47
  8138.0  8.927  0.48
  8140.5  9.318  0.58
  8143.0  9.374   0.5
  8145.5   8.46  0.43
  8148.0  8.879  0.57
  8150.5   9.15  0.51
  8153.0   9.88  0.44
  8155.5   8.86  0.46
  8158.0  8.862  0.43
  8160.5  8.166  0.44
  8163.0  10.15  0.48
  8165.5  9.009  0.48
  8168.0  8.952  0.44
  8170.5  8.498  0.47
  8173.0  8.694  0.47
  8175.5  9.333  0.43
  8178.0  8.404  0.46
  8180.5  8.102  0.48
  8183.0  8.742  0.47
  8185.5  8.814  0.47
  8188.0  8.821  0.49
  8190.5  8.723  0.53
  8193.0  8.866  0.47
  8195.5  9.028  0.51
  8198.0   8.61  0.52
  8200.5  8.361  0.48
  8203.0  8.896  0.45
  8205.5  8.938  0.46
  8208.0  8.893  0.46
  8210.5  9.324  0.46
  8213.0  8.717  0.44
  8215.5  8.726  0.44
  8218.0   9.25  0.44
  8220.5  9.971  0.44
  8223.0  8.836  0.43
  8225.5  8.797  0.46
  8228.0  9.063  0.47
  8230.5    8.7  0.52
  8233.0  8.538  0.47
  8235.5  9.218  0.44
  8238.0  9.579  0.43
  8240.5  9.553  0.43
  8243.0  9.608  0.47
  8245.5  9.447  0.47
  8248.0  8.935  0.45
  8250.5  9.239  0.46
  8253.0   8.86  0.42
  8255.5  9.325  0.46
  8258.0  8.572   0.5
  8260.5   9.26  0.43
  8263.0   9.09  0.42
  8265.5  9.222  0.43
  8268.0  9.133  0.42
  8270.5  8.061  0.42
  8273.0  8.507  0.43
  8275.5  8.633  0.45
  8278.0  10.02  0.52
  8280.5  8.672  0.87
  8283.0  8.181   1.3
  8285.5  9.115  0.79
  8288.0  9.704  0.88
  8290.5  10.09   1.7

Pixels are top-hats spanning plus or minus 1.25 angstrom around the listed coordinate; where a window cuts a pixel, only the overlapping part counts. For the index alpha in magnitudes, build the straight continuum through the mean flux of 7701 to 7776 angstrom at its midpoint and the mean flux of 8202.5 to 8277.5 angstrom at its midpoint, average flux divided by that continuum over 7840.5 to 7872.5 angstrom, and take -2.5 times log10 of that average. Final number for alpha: 0.18 mag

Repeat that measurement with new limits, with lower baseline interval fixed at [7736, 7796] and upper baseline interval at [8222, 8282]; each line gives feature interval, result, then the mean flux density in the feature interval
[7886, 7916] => 0.16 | 9.41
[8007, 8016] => 0.17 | 8.85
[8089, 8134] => 0.09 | 8.97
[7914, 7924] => 0.27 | 8.39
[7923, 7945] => 0.14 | 9.4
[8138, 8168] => 0.05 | 9.09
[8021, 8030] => 0.07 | 9.6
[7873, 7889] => 0.11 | 9.93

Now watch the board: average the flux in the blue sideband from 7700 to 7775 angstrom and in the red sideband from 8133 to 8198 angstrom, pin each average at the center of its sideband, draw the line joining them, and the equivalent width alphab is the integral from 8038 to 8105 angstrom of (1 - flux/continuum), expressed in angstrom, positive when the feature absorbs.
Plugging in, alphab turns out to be 5.0 angstrom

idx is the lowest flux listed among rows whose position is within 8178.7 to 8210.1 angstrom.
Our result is 8.102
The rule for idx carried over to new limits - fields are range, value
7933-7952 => 8.818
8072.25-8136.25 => 7.882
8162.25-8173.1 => 8.498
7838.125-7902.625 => 7.535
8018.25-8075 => 7.5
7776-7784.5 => 11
